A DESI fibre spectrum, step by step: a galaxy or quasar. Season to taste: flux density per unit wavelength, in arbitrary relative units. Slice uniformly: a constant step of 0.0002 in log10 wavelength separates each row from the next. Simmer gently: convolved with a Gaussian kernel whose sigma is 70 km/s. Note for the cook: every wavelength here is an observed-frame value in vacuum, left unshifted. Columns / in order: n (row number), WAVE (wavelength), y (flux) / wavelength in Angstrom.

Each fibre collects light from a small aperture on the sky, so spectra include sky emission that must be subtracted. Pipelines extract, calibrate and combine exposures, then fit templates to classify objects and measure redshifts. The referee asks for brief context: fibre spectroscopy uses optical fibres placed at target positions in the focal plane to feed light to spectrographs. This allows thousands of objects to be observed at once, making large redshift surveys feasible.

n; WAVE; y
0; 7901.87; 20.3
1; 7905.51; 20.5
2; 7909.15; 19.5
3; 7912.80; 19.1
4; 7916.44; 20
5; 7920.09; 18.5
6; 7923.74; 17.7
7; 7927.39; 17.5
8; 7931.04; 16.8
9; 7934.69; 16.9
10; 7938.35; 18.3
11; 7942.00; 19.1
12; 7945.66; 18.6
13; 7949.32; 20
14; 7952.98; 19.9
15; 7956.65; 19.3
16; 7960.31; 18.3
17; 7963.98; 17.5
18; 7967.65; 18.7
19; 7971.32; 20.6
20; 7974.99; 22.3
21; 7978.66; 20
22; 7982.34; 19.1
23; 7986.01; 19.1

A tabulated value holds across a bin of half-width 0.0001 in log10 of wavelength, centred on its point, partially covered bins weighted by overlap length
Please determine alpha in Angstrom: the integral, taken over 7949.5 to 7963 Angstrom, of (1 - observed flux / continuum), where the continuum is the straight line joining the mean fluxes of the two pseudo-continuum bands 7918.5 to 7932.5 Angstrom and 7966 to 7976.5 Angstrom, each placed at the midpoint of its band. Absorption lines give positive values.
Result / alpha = 0.3 Angstrom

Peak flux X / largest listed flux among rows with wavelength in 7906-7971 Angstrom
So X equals 20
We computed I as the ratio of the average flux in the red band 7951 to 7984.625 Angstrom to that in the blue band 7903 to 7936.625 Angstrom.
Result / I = 1.05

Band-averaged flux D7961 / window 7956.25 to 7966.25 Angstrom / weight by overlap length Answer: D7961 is 18.2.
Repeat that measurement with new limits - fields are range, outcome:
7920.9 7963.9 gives 18.4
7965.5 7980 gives 20.4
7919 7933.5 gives 17.6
